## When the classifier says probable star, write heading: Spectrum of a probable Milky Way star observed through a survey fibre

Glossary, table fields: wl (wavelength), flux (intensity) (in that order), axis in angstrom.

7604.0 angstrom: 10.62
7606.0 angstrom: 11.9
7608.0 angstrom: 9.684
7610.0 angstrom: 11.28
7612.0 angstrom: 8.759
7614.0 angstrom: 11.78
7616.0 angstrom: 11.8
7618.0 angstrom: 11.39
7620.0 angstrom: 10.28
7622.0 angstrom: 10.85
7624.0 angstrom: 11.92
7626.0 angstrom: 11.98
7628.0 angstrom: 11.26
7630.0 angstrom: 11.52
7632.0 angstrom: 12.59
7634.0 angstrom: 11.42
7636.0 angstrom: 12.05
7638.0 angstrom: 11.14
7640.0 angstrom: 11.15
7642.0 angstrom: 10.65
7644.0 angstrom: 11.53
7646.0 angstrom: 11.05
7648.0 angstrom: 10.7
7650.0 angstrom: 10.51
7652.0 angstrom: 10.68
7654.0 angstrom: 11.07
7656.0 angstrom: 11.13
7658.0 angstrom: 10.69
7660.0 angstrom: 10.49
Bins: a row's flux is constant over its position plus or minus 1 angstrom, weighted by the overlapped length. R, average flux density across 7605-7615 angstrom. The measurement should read 10.7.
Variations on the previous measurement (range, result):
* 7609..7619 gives 11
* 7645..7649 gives 10.9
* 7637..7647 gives 11.1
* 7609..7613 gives 10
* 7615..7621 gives 11.2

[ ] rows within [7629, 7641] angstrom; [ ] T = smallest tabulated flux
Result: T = 11.14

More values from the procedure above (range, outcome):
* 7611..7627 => 8.759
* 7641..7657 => 10.51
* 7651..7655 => 10.68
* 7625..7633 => 11.26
